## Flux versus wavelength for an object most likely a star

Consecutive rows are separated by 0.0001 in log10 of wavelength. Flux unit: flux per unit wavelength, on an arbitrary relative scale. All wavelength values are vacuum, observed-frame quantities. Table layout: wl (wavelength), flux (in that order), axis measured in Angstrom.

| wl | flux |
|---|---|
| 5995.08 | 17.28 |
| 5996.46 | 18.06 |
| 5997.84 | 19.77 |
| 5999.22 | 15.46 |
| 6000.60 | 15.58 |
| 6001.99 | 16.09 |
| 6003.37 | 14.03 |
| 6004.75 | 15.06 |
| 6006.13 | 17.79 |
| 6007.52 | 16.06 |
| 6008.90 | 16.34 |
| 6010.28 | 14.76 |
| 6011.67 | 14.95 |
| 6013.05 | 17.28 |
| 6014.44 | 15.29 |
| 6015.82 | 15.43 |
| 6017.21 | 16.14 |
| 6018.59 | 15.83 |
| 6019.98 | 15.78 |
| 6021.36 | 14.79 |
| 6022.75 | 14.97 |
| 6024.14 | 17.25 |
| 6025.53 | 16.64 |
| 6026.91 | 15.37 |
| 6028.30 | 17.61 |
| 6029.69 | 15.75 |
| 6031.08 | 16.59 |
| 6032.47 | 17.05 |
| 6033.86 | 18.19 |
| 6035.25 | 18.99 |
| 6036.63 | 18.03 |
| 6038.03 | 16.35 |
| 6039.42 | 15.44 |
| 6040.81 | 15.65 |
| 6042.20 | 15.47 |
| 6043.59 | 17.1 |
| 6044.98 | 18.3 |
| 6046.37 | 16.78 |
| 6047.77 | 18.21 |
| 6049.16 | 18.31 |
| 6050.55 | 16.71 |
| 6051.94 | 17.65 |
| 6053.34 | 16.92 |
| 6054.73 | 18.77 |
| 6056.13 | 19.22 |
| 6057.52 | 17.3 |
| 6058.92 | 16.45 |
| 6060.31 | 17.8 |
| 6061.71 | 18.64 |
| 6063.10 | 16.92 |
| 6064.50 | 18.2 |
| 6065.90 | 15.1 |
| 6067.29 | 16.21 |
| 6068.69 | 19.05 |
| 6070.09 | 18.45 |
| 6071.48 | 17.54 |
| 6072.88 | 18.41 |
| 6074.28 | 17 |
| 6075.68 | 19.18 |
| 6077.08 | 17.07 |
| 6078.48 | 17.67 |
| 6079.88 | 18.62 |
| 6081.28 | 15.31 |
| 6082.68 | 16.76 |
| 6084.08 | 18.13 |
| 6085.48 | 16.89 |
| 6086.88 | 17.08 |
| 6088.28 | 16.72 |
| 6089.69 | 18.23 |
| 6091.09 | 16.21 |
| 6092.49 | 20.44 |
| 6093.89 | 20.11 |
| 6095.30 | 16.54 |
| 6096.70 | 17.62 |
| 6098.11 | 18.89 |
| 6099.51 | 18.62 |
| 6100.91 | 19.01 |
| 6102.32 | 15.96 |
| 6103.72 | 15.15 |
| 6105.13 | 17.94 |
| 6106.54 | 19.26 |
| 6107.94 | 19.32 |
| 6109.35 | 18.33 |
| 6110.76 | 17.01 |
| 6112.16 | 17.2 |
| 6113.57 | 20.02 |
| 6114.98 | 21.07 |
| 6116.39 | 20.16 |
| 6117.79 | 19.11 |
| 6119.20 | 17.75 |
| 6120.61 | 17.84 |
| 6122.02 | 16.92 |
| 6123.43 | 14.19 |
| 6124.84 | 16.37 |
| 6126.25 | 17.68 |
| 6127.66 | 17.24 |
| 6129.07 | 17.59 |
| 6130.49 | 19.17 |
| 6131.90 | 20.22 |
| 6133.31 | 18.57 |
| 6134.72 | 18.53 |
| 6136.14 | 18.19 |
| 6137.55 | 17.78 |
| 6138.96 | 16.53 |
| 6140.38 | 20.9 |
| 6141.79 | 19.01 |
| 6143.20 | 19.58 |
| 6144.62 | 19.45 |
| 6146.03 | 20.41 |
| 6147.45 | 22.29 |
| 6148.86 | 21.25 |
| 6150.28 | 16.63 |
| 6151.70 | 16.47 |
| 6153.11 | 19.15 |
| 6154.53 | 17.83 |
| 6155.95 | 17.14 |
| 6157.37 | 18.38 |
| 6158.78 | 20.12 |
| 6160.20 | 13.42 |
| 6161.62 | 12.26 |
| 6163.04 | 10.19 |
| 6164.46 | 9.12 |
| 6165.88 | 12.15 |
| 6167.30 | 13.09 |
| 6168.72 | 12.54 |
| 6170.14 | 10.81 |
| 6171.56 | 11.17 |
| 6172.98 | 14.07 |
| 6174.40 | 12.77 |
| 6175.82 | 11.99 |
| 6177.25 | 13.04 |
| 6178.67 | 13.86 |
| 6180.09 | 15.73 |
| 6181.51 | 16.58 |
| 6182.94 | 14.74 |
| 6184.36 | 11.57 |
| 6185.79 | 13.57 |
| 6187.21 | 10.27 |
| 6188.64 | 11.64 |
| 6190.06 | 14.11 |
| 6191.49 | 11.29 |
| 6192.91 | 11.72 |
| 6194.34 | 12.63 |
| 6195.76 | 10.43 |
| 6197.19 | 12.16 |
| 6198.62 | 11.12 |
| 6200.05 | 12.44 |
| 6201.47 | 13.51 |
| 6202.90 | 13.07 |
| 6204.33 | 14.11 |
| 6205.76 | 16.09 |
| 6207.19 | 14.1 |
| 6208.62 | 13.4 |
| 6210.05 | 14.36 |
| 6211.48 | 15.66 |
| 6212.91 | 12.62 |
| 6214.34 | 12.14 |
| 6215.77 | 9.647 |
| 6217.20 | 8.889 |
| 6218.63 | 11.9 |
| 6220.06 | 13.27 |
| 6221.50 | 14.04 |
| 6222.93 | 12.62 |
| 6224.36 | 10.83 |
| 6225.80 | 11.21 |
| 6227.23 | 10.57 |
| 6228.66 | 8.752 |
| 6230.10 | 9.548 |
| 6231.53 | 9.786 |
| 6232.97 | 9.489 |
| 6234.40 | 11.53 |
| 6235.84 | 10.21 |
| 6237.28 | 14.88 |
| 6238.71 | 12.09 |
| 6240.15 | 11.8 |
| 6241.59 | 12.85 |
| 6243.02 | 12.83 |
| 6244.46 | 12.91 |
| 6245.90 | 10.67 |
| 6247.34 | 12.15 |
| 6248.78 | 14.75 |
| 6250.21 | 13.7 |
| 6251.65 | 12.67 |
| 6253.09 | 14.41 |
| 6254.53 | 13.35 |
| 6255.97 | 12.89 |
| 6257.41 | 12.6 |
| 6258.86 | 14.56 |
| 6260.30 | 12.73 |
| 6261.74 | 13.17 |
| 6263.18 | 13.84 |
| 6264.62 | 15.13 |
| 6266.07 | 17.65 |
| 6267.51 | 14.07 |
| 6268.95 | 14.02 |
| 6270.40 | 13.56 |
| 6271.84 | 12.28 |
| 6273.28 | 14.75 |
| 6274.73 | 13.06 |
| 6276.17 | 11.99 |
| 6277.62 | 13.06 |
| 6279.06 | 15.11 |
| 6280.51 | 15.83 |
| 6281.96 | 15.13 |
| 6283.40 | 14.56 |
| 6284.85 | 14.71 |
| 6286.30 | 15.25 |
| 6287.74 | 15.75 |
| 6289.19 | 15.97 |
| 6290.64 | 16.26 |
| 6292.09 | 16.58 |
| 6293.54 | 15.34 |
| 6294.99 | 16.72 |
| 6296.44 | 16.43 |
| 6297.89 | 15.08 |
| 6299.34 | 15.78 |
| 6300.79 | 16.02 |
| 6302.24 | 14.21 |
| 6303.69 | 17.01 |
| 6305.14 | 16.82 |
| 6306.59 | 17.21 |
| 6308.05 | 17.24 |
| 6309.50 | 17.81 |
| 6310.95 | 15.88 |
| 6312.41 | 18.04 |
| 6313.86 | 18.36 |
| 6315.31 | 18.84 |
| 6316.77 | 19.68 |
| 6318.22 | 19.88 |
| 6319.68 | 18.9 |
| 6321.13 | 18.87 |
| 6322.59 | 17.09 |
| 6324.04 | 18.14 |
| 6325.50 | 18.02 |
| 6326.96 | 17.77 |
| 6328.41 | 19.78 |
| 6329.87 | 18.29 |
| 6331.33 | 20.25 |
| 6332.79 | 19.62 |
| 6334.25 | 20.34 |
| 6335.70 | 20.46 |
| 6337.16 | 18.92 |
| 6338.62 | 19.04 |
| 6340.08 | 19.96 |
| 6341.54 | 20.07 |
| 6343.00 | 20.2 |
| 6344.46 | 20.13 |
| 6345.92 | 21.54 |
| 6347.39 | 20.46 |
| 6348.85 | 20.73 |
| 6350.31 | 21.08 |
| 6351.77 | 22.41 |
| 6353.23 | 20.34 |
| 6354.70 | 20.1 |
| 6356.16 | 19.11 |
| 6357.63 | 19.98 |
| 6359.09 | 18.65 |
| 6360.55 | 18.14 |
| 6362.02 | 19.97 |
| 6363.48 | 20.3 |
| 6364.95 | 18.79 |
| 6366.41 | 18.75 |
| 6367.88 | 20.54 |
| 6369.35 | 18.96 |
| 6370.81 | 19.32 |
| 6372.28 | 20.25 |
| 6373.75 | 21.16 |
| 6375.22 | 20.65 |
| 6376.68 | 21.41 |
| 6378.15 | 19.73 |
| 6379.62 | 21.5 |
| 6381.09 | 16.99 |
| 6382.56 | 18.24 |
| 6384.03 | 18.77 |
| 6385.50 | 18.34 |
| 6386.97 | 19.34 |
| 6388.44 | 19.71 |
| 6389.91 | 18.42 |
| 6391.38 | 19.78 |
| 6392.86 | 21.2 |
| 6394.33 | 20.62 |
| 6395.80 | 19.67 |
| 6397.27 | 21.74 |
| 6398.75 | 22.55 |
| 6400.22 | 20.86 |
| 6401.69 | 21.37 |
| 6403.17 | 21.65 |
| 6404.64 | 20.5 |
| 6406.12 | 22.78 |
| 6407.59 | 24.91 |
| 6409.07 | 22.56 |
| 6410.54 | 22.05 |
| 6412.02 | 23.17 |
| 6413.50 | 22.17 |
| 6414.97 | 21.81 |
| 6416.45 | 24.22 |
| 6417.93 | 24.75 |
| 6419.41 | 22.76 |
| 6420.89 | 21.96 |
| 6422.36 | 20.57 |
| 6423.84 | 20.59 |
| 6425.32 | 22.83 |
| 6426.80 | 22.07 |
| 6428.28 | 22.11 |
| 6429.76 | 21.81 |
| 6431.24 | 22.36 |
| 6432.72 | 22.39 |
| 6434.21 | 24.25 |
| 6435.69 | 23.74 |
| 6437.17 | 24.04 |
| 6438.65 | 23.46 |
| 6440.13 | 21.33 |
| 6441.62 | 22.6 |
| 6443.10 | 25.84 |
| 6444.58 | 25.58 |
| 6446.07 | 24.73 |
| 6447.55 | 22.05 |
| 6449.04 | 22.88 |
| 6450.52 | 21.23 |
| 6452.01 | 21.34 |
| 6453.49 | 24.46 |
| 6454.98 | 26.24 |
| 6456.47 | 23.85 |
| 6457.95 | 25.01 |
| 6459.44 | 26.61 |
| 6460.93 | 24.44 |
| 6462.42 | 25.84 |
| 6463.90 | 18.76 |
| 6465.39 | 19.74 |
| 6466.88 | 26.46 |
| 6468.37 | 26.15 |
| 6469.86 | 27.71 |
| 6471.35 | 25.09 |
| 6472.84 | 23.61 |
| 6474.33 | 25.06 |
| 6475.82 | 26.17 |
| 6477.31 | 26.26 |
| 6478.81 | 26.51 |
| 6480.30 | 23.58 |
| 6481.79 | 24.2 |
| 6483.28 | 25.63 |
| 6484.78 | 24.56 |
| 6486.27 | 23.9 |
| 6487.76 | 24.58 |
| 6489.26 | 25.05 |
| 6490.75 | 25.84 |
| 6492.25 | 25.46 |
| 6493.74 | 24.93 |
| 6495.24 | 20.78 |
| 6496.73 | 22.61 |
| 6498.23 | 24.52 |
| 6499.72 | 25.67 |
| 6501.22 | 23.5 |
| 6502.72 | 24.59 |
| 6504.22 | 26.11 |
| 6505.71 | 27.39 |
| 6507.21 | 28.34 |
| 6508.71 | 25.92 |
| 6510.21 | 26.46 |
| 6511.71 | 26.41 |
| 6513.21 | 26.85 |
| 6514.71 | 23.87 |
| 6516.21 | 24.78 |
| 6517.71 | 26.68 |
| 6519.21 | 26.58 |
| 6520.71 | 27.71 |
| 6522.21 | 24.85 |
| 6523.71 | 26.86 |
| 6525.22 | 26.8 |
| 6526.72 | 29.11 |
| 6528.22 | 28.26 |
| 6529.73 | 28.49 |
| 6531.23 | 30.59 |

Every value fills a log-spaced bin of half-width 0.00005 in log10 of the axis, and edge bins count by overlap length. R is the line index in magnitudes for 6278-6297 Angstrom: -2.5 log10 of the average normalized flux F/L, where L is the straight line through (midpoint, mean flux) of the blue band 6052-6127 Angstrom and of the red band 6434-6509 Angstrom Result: 0.33 mag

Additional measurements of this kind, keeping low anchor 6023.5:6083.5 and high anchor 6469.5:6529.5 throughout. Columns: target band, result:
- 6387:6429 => 0.103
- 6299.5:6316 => 0.281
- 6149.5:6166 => 0.243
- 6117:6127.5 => 0.086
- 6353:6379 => 0.169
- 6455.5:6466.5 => 0.056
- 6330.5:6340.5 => 0.142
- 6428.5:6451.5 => 0.060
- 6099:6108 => 0.027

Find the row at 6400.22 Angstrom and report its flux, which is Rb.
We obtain 20.86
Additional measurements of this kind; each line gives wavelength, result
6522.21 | 24.85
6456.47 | 23.85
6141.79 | 19.01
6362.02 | 19.97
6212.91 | 12.62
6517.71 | 26.68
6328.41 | 19.78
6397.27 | 21.74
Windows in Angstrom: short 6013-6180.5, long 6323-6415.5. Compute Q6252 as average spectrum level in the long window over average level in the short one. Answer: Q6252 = 1.19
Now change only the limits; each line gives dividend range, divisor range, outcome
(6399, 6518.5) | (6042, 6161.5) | 1.33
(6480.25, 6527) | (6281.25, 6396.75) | 1.36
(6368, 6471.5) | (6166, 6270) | 1.75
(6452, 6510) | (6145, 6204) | 1.76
